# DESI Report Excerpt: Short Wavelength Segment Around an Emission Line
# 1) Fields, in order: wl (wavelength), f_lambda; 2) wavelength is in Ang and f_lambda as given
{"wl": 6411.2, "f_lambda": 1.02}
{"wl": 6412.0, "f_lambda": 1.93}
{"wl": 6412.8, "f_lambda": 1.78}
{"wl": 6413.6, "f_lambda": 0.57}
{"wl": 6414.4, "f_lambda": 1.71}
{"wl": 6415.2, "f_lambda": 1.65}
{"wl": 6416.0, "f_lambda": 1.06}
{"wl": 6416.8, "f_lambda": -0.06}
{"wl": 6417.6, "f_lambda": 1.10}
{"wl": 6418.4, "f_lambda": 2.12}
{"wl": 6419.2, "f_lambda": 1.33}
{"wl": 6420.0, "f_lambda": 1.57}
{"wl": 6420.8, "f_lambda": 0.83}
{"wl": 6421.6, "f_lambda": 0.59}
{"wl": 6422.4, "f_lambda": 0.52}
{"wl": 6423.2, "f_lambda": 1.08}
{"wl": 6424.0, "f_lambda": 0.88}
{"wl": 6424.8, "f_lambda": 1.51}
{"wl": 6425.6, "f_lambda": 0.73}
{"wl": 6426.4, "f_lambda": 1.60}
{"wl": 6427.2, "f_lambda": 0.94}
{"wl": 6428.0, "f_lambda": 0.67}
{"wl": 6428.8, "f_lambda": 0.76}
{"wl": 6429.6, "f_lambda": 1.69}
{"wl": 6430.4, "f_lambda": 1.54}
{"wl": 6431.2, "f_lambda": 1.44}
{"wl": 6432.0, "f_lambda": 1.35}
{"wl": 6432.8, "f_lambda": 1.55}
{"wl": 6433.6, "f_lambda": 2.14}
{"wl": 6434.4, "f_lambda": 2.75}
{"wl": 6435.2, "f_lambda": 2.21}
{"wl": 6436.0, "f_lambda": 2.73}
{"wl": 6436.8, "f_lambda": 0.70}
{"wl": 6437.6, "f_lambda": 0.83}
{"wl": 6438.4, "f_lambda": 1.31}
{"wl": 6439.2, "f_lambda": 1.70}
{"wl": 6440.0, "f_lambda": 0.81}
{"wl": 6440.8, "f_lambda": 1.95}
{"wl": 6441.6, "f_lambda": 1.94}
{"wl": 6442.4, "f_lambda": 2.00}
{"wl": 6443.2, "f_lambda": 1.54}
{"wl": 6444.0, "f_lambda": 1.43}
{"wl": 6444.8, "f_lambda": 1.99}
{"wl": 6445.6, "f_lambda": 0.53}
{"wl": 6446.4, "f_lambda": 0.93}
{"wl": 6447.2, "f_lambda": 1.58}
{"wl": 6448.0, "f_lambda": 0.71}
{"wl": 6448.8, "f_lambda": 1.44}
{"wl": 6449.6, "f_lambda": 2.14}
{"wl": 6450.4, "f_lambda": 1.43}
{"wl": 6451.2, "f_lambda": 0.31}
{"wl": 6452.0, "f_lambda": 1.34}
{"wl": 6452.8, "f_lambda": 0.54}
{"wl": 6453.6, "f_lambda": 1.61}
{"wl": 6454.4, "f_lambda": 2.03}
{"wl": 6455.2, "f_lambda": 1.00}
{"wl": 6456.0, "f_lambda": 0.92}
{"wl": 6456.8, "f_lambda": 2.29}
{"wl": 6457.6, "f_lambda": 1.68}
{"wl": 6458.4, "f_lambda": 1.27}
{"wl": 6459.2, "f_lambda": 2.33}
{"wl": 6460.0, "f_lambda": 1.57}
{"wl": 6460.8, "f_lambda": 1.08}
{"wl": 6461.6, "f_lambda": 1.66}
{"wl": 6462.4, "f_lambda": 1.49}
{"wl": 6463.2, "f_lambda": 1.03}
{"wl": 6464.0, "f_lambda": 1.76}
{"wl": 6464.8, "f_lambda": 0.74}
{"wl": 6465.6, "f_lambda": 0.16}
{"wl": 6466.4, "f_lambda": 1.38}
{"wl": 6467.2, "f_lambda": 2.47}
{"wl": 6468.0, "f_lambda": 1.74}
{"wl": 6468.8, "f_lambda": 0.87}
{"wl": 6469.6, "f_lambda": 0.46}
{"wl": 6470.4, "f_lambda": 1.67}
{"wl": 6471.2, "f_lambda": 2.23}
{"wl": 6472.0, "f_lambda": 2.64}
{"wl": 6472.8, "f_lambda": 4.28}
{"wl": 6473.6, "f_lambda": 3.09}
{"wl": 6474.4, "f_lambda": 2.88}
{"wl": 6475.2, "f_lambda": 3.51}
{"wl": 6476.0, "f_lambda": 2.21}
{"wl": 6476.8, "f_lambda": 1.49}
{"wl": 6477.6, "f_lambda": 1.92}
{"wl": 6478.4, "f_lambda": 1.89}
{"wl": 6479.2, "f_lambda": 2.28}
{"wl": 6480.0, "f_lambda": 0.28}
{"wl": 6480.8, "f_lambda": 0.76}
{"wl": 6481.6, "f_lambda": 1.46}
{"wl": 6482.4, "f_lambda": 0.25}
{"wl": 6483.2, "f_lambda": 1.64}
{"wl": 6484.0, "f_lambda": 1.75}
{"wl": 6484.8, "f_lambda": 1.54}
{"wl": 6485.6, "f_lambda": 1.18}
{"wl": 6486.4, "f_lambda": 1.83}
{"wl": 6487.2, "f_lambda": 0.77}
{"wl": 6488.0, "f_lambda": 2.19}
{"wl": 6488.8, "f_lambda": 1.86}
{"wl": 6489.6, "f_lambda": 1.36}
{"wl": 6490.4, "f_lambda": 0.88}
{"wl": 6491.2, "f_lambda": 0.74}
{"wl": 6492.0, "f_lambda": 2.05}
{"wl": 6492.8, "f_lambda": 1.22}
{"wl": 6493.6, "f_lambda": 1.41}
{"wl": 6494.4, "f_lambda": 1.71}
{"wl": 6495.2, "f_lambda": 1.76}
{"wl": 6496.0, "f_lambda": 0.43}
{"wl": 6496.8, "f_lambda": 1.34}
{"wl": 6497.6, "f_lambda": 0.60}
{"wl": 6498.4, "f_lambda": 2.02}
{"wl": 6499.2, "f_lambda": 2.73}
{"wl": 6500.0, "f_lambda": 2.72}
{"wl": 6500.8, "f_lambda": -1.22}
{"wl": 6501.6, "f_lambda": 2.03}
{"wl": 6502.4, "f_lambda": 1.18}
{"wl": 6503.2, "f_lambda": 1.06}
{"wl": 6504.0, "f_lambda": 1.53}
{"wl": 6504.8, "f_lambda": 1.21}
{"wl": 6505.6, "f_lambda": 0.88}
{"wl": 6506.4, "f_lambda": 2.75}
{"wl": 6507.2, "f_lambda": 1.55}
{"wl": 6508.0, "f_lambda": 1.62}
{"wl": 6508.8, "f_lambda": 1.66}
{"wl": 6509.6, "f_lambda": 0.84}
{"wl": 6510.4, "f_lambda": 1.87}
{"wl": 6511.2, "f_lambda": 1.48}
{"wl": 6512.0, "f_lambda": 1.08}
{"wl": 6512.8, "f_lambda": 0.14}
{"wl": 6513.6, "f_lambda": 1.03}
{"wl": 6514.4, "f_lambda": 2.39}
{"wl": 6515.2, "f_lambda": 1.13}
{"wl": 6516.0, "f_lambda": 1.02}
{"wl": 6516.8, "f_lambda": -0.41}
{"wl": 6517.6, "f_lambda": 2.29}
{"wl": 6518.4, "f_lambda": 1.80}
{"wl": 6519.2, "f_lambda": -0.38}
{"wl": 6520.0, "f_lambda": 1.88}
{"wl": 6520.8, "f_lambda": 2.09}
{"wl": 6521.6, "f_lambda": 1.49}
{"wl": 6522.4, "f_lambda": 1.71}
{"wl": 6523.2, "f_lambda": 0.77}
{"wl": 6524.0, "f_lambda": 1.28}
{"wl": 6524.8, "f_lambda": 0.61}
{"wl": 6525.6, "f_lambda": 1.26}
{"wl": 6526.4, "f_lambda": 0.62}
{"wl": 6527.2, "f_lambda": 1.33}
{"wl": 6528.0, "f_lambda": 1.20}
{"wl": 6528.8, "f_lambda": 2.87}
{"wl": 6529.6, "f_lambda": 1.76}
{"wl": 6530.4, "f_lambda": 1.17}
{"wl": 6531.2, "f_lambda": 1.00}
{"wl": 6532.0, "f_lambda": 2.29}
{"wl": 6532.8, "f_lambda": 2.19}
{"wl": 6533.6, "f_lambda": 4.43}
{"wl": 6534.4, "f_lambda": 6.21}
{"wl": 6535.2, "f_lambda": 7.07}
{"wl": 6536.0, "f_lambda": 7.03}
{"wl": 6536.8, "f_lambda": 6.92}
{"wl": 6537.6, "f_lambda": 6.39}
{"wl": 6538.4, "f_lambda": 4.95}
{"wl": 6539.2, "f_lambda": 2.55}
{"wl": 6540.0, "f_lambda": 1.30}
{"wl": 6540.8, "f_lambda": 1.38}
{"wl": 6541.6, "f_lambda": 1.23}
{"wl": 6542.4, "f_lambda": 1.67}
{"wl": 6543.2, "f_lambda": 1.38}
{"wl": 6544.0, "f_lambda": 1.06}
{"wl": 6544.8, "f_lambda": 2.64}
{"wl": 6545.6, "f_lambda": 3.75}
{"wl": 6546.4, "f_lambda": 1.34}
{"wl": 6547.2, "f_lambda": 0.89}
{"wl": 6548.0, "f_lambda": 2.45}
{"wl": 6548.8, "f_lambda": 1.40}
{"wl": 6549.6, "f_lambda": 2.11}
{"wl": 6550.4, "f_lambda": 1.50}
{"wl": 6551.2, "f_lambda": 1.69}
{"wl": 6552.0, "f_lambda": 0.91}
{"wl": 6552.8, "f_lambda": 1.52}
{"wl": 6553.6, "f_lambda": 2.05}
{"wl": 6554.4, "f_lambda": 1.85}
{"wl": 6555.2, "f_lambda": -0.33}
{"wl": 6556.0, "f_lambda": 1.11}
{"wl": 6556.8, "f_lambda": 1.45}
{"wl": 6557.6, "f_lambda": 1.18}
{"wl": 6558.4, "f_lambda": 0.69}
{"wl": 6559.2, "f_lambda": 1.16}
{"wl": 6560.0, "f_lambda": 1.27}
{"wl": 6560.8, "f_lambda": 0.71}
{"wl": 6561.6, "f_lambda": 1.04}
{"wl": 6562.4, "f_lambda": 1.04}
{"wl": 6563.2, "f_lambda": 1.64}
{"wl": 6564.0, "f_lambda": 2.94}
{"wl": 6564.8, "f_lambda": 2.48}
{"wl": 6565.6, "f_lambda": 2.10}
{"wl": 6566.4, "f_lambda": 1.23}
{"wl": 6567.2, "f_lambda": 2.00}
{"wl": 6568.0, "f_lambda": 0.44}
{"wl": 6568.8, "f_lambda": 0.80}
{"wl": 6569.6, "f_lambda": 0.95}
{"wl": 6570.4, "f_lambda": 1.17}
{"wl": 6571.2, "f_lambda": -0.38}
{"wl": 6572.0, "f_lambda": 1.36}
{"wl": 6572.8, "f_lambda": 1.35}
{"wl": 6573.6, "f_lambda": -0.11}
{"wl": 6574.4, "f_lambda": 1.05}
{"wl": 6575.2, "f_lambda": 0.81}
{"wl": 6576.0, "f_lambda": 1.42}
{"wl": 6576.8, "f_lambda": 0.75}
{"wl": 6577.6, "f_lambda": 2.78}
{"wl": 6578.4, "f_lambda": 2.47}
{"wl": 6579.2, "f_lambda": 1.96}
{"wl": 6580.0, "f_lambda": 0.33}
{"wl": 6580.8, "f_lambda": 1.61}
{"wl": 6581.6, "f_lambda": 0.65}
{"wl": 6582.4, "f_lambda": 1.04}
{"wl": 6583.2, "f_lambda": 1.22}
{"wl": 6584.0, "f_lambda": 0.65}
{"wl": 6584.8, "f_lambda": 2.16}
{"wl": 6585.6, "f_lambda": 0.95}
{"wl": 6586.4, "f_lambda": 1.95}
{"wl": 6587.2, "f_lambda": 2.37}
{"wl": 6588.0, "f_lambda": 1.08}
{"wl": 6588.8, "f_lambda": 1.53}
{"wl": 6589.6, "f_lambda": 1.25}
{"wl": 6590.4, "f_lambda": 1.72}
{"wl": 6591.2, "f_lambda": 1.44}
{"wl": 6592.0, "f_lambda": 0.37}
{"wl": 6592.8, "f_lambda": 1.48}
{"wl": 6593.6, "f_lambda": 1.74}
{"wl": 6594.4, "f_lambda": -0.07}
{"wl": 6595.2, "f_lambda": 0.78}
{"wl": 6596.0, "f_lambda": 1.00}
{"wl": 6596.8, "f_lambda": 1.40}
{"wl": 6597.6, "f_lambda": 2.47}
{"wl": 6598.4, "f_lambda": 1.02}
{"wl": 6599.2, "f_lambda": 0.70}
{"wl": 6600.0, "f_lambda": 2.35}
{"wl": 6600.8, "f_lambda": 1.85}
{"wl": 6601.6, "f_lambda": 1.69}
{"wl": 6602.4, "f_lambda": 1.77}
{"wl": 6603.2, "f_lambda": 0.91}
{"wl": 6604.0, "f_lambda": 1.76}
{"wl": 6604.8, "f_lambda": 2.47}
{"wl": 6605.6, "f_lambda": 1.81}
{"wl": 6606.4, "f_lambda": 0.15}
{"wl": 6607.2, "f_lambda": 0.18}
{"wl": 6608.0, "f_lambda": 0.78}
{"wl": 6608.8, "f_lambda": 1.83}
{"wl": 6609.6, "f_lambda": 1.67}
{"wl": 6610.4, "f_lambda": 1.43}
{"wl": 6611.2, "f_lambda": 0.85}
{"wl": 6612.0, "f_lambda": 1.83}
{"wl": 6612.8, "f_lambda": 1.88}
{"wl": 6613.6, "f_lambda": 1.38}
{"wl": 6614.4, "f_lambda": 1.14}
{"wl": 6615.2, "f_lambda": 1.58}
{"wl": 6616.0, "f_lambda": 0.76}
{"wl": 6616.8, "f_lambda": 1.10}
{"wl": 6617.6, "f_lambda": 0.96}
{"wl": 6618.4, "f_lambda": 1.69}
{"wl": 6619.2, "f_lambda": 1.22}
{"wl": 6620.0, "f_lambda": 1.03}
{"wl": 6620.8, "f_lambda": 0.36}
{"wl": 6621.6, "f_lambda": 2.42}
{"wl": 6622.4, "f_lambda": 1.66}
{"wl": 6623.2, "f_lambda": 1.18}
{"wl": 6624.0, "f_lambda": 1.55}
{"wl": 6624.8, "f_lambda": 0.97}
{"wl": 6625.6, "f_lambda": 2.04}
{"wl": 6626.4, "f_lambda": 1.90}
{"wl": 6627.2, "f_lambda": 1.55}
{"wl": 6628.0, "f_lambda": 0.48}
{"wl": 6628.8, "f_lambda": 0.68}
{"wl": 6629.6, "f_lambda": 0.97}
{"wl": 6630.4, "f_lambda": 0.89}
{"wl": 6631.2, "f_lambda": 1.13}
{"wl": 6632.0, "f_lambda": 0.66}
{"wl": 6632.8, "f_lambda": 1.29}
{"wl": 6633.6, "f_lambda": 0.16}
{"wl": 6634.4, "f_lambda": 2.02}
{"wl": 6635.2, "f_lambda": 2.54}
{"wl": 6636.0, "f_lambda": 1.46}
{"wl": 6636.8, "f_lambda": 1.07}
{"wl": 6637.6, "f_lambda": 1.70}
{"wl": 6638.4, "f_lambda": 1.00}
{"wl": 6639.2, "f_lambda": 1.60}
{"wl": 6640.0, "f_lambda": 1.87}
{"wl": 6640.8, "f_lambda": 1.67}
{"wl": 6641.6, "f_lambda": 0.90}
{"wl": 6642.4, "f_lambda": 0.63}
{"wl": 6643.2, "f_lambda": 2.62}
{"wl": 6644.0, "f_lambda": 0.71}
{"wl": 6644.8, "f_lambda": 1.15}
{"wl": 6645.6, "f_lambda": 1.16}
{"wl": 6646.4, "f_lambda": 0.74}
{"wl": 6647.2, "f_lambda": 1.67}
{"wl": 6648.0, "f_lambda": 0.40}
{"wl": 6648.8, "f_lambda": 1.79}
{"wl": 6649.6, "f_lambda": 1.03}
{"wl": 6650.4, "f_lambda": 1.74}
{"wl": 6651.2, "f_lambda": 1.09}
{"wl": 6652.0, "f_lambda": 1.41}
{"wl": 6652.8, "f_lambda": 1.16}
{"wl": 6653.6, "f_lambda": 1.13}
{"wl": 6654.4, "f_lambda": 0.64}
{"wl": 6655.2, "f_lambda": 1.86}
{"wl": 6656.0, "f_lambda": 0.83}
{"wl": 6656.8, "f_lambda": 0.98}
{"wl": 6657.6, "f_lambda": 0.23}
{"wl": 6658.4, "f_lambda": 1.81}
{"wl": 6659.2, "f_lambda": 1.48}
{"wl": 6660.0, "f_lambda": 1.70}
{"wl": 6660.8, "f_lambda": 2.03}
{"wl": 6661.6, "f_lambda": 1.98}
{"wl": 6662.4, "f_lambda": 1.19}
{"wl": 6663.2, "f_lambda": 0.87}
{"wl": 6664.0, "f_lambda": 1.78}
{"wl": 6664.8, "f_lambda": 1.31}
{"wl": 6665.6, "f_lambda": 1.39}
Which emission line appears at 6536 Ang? [O III] 5007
